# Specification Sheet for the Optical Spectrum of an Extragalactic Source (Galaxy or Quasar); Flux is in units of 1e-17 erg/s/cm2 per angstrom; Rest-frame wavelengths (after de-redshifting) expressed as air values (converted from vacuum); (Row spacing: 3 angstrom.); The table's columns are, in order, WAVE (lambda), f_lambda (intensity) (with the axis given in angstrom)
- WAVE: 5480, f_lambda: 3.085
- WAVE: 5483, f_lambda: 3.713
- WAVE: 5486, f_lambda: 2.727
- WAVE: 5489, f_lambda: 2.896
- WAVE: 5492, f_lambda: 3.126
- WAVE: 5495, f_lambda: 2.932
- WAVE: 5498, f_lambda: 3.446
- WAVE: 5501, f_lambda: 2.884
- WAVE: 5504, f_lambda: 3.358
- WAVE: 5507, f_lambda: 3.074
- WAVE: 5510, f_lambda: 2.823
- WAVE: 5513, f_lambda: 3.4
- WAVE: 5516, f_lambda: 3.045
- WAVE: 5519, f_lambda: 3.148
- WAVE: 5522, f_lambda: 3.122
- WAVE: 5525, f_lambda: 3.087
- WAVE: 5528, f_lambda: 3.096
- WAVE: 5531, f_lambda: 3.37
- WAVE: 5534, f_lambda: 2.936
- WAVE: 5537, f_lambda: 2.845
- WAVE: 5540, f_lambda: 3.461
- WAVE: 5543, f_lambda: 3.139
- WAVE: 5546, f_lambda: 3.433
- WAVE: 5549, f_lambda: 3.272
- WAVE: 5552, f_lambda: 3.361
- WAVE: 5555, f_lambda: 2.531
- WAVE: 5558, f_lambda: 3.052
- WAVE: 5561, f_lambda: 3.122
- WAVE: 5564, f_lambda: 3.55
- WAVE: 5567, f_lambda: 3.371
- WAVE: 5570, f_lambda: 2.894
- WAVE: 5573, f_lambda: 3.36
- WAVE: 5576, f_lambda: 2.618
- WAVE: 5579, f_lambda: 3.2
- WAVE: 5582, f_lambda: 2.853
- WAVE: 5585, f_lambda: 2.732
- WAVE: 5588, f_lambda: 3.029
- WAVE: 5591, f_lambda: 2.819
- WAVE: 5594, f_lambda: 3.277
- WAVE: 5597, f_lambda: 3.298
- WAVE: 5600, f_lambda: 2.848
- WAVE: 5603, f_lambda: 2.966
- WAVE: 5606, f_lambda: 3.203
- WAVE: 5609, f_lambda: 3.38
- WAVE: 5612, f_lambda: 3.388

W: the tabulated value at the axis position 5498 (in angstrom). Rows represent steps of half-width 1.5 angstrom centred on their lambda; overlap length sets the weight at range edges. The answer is 3.446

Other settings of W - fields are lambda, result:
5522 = 3.122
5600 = 2.848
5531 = 3.37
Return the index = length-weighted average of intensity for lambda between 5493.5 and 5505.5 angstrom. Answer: 3.15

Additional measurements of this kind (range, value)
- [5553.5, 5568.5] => 3.13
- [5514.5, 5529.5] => 3.1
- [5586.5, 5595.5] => 3.04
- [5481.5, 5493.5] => 3.12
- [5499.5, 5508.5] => 3.11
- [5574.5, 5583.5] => 2.89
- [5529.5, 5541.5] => 3.15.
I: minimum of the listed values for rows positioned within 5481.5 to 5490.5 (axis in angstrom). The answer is 2.727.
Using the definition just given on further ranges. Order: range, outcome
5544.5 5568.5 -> 2.531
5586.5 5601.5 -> 2.819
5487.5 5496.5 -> 2.896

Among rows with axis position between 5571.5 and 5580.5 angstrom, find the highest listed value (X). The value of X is 3.36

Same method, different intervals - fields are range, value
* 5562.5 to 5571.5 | 3.55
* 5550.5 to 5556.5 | 3.361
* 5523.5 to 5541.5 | 3.461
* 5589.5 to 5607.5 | 3.298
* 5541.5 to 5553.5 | 3.433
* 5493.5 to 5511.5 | 3.446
